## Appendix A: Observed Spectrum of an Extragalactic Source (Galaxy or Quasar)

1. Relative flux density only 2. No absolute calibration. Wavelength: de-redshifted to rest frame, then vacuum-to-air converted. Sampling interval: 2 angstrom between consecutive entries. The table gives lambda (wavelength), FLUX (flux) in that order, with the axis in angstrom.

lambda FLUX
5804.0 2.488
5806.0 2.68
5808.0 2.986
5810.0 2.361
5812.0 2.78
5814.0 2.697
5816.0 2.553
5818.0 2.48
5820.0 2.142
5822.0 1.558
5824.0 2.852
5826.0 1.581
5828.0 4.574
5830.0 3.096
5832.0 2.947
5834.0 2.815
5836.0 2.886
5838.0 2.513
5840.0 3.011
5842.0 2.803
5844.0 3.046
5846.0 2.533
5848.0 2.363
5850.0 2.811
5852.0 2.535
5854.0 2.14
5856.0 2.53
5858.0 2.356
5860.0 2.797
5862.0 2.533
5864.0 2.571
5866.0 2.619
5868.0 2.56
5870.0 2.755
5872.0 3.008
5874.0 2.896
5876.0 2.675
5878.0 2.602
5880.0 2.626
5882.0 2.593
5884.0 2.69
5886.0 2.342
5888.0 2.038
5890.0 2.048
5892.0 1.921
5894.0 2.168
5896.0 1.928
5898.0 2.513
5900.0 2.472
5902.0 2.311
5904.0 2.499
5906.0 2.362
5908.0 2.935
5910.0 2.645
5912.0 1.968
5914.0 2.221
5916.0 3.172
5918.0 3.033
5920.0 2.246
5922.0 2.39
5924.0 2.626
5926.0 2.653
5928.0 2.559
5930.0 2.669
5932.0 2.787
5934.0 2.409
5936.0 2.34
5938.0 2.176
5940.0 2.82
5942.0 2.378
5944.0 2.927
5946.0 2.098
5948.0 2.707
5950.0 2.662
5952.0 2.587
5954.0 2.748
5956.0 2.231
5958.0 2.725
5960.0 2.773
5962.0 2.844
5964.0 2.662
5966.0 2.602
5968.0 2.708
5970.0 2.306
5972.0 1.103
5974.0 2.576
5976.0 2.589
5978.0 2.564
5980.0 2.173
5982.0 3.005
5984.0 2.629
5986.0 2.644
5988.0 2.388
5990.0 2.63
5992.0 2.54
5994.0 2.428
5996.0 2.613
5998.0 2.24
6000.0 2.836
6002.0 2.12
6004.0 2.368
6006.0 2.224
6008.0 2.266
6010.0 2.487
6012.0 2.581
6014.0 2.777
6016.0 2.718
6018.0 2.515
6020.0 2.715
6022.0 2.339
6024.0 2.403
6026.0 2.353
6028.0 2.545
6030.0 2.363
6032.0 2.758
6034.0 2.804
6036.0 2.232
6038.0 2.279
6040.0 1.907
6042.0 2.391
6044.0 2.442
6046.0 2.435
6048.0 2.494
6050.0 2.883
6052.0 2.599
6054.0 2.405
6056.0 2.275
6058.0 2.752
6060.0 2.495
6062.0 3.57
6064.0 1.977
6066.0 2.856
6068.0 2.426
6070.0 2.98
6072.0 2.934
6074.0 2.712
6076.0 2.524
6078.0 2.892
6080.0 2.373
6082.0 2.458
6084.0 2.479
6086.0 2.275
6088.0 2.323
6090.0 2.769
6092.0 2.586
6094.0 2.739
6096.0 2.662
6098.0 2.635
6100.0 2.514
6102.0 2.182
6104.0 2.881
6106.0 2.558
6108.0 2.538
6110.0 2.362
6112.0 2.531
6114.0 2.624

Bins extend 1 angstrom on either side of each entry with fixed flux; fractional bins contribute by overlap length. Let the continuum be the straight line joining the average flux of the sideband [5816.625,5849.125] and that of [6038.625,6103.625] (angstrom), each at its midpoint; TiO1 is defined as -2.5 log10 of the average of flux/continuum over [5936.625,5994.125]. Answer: 0.041 mag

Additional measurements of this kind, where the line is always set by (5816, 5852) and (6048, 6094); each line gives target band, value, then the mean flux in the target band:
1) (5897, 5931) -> 0.05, 2.55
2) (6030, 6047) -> 0.10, 2.4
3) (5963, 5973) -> 0.17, 2.28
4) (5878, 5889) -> 0.09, 2.47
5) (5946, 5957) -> 0.05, 2.54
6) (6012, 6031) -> 0.04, 2.53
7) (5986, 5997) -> 0.05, 2.53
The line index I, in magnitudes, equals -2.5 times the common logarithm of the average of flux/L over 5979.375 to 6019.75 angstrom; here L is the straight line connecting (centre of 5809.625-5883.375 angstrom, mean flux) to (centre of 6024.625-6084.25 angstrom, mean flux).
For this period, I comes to 0.03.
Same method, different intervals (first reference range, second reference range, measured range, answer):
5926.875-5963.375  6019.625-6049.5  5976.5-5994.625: -0.02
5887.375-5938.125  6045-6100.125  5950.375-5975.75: 0.00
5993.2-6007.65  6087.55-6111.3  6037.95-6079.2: -0.04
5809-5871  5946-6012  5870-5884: -0.05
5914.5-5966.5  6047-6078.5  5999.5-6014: 0.09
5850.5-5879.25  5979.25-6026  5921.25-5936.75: 0.00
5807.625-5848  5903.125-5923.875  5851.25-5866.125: 0.06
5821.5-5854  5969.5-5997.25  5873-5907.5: 0.10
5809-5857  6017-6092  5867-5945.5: 0.04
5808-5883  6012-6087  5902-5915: 0.08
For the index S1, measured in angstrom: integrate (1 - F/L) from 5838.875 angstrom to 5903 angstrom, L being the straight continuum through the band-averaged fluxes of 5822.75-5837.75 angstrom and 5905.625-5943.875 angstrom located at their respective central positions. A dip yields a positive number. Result 5.6 angstrom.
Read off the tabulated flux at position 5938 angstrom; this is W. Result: 2.176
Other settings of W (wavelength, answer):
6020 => 2.715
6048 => 2.494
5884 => 2.69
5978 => 2.564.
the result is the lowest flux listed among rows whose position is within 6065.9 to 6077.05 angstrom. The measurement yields 2.426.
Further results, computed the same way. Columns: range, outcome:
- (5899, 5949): 1.968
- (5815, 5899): 1.558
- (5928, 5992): 1.103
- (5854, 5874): 2.14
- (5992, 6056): 1.907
